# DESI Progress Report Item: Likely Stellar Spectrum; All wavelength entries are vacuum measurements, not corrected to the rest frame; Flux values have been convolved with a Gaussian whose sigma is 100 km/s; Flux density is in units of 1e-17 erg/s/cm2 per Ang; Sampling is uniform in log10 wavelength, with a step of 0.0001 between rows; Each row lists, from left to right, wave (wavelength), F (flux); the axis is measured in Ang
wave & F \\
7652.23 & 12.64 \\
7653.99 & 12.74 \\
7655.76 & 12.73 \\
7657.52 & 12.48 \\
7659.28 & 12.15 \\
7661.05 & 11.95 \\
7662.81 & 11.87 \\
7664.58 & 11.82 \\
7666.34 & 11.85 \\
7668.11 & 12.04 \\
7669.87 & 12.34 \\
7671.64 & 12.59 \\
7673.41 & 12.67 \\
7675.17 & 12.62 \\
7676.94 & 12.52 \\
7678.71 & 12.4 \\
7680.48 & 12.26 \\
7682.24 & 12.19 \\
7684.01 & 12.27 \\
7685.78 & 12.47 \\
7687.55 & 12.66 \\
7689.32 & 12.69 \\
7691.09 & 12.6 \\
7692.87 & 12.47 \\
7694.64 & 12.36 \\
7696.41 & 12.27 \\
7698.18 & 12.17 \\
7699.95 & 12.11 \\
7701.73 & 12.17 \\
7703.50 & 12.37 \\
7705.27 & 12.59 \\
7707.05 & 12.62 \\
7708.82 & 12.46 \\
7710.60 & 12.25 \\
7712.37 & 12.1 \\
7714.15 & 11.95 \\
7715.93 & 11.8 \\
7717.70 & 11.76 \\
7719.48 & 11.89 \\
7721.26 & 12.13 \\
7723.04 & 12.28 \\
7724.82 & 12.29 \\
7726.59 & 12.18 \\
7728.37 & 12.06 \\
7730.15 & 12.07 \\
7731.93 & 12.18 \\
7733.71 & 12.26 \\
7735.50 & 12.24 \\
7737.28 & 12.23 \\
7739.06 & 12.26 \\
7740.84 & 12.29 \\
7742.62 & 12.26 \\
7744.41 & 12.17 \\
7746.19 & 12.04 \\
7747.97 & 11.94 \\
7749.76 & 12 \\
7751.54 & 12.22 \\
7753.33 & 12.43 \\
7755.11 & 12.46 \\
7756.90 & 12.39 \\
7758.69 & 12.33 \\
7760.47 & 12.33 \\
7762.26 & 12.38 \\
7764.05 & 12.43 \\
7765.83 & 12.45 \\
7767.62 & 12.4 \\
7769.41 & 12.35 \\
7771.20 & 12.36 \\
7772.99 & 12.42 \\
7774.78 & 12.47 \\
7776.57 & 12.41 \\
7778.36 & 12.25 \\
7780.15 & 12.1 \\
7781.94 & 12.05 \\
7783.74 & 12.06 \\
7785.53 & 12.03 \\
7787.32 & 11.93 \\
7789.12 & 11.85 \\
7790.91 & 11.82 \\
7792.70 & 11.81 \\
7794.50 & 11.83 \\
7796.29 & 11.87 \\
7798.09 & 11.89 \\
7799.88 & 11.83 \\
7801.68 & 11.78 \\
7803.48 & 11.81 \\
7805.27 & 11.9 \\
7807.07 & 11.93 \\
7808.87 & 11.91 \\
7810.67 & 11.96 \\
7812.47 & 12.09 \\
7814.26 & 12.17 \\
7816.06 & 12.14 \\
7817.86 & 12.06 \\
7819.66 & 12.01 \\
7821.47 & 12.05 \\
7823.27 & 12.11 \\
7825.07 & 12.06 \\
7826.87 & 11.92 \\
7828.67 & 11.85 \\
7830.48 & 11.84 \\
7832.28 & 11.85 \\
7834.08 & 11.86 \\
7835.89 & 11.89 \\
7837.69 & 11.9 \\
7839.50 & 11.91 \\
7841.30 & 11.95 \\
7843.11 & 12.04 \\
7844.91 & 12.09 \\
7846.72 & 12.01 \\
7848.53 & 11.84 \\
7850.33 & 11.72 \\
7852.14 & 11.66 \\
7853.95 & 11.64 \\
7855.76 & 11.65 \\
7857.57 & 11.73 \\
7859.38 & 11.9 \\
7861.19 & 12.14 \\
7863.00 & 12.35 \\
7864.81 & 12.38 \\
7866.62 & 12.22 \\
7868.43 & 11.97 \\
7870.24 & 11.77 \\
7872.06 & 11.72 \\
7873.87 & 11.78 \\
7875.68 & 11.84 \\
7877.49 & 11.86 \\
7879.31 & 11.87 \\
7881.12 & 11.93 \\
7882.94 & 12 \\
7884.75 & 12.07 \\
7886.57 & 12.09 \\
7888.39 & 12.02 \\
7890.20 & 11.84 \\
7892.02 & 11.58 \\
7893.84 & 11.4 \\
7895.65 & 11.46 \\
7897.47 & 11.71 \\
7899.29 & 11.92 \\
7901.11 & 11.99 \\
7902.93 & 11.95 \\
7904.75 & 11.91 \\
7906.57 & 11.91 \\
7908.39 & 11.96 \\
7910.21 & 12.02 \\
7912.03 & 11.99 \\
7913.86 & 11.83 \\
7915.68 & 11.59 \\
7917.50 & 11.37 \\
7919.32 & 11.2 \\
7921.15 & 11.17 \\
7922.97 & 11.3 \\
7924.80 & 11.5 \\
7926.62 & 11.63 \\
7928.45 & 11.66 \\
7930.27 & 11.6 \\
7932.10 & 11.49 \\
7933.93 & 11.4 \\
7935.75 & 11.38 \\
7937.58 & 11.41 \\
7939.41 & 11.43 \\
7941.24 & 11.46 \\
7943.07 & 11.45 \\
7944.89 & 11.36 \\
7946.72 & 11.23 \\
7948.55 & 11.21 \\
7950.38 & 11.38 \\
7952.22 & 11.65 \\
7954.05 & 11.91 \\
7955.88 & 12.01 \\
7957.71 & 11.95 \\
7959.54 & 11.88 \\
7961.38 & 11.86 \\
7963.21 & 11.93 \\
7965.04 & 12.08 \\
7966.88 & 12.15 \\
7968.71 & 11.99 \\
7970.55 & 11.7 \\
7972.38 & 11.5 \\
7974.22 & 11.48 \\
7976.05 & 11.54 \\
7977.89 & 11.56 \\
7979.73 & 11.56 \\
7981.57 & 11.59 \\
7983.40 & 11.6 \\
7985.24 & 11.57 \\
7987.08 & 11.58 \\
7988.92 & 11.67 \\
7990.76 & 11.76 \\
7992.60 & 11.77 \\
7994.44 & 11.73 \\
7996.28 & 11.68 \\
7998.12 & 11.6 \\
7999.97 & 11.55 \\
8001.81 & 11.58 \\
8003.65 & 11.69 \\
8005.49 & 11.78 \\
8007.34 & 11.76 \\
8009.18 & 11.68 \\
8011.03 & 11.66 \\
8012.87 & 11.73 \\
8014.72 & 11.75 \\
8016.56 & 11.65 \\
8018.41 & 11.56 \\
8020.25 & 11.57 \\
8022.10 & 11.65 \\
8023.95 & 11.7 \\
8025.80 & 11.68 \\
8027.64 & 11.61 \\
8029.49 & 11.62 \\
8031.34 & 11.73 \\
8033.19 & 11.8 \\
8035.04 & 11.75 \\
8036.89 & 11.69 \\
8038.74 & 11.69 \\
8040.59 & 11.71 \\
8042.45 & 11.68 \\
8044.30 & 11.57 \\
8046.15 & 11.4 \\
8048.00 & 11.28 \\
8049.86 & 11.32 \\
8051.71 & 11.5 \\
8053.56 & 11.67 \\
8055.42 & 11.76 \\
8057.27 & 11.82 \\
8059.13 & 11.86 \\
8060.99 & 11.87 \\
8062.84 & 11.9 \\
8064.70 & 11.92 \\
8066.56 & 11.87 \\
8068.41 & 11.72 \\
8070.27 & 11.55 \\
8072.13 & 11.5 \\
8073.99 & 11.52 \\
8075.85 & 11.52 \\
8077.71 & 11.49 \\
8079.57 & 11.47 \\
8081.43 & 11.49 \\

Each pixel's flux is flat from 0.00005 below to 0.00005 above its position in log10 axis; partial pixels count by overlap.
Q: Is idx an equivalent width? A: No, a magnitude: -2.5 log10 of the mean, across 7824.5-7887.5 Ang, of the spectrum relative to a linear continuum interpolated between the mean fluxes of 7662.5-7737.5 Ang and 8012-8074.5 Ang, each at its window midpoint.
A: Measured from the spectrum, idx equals 0.01 mag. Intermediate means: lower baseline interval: 12.3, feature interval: 11.9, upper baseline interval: 11.7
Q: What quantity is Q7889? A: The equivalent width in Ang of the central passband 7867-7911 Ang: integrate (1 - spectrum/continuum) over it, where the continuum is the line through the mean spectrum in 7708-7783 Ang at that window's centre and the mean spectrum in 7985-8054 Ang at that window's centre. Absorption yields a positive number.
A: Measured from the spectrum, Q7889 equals 0.2 Ang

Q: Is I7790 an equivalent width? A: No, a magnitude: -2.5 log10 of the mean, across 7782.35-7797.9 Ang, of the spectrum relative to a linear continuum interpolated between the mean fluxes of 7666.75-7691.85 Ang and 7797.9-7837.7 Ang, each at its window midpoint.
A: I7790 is 0.014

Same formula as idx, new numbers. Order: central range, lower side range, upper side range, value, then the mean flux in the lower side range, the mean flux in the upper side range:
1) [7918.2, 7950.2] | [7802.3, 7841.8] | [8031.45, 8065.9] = 0.04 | 12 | 11.7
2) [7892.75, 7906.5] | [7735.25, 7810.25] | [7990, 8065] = 0.01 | 12.1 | 11.7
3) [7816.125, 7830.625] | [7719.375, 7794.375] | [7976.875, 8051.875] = 0.01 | 12.2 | 11.6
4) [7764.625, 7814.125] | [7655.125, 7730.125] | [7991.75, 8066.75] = 0.00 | 12.3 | 11.7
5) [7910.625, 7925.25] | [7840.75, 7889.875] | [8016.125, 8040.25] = 0.03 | 11.9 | 11.7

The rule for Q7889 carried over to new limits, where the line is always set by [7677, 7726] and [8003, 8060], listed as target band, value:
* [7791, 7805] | 0.3 Ang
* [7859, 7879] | 0.0 Ang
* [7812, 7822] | 0.0 Ang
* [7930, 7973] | 0.6 Ang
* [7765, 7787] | -0.2 Ang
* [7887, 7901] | 0.2 Ang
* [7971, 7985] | 0.2 Ang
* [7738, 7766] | -0.2 Ang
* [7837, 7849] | 0.0 Ang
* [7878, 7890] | 0.0 Ang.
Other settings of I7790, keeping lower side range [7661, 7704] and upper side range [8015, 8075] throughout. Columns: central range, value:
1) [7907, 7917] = 0.00 mag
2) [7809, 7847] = 0.01 mag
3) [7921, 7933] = 0.03 mag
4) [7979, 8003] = 0.01 mag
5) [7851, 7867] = 0.00 mag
